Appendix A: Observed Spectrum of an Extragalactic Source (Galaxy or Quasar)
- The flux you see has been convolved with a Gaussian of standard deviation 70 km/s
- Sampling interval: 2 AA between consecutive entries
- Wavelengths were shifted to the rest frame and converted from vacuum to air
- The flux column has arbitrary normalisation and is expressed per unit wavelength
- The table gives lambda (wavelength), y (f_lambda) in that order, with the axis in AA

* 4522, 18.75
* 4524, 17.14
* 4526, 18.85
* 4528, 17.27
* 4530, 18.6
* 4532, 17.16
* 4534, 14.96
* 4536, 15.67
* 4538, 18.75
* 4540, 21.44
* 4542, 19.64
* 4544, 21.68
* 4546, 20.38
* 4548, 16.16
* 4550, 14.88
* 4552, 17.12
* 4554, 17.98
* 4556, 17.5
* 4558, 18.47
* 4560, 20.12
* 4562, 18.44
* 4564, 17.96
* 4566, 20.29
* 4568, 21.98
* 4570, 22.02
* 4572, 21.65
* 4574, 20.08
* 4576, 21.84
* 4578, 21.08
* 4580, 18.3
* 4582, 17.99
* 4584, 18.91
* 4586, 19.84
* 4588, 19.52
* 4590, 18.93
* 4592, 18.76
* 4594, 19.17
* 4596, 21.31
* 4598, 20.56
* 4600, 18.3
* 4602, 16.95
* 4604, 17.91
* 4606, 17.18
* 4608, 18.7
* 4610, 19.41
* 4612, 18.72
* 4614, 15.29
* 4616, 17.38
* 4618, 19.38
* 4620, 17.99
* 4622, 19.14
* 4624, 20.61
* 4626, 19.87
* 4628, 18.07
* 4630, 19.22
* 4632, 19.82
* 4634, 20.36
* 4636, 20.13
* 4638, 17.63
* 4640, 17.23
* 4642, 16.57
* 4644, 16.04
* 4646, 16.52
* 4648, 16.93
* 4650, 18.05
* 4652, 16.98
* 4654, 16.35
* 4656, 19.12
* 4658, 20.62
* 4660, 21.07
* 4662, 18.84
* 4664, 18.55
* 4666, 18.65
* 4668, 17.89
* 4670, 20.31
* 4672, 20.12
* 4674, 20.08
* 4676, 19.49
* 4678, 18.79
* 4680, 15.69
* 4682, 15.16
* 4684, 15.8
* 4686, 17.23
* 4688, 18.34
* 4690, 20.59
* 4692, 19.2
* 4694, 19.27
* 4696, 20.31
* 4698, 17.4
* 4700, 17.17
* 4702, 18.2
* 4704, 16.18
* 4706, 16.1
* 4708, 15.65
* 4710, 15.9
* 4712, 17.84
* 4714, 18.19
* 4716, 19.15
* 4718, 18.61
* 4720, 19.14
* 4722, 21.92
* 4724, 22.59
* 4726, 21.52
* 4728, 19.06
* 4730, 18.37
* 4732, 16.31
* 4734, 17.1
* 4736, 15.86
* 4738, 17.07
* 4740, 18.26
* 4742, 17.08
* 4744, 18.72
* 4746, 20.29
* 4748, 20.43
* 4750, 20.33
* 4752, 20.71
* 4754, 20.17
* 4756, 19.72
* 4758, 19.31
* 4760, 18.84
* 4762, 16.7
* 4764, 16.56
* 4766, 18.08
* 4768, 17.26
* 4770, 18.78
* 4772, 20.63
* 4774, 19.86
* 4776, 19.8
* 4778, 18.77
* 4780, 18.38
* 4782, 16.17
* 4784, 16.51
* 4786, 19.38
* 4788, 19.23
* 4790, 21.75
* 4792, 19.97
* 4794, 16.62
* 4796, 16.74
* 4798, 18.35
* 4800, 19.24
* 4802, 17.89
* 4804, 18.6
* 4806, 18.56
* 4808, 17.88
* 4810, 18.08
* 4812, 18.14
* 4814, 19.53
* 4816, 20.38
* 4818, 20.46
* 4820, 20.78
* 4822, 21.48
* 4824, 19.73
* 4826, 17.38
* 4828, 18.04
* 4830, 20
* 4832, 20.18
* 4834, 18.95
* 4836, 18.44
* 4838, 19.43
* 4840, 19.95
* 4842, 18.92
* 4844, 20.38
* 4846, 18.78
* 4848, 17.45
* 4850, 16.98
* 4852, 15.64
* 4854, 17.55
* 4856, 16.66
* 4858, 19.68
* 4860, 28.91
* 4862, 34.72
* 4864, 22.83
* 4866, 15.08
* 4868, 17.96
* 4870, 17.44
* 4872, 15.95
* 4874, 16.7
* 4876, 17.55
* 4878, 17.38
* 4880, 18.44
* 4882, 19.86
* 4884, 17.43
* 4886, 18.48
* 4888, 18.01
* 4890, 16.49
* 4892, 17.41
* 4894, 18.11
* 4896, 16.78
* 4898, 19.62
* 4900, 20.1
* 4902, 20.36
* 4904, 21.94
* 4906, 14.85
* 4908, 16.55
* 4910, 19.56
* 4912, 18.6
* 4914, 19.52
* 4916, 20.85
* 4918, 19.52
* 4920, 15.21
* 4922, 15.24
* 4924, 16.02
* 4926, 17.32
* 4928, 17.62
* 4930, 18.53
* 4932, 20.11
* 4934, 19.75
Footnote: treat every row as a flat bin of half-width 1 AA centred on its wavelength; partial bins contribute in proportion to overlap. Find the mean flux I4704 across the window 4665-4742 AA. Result 18.3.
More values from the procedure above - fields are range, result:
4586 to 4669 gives 18.5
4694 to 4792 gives 18.6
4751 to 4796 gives 18.7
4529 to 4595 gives 19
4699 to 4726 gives 18.3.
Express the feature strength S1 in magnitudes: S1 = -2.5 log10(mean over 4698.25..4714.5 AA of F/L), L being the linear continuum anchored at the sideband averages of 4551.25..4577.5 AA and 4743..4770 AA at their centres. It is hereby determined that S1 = 0.14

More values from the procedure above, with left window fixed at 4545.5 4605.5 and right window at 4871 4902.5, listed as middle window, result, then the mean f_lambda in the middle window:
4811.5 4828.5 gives -0.08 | 19.6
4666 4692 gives 0.02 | 18.3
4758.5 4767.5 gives 0.05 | 17.6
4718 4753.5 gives -0.03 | 19.1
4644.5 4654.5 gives 0.12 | 17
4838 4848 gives -0.07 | 19.3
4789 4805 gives -0.02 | 18.6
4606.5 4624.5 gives 0.03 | 18.4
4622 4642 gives -0.01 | 19.1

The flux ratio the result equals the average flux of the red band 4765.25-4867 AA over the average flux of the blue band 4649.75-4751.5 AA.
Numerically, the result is 1.04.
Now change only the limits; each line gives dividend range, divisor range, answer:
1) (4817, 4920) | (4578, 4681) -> 1.02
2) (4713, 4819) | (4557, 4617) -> 0.98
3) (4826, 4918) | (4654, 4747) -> 1.03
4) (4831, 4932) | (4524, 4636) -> 0.99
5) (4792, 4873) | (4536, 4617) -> 1.01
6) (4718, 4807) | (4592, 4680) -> 1.01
